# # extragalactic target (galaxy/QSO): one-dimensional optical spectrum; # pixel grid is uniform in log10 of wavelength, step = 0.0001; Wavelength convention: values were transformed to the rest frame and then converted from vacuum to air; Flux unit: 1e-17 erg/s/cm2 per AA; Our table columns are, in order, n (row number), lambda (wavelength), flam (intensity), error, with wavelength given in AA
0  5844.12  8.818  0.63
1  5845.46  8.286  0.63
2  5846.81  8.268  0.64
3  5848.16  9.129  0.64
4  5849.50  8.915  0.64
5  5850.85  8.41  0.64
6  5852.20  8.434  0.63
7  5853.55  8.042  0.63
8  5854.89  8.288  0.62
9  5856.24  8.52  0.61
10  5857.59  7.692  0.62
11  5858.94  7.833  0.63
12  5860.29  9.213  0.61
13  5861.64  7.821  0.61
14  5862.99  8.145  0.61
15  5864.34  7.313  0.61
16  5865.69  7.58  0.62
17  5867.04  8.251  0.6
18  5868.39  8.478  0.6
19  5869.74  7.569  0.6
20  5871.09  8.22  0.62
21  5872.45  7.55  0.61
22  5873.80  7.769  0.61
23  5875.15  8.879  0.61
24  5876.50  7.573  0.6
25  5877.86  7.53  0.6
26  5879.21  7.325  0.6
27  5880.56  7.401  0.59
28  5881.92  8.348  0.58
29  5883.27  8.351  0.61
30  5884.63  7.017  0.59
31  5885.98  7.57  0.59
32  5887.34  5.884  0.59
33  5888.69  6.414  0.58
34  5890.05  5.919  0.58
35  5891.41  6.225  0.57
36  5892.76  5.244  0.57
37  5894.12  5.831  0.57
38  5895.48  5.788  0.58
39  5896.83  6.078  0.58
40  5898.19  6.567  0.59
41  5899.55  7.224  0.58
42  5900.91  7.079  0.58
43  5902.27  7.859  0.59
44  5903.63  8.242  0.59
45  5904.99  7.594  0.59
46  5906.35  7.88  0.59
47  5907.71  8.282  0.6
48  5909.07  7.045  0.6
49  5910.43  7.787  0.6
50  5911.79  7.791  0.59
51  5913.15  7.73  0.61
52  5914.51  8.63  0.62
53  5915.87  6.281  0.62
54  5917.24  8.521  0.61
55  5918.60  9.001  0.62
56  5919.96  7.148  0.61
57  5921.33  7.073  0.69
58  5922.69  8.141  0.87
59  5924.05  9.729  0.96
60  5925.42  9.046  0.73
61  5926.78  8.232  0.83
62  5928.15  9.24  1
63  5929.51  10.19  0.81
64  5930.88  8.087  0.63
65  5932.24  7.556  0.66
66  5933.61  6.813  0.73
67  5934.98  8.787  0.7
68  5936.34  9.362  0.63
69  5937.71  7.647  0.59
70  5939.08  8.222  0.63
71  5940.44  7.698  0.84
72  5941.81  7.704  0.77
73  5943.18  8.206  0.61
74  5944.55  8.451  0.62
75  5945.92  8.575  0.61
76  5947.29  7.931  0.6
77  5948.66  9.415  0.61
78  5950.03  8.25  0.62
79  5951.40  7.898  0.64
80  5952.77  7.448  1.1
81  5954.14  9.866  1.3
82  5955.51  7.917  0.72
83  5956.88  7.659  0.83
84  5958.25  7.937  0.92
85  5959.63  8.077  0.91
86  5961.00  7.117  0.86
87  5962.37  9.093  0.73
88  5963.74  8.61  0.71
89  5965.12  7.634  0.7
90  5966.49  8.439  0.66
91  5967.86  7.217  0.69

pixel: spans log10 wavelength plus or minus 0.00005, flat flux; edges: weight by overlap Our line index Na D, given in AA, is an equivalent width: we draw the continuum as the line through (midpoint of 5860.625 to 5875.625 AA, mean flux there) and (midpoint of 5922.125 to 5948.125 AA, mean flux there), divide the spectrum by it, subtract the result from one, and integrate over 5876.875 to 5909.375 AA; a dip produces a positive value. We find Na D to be 4.4 AA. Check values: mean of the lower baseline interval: 7.98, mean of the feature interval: 7.03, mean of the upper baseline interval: 8.41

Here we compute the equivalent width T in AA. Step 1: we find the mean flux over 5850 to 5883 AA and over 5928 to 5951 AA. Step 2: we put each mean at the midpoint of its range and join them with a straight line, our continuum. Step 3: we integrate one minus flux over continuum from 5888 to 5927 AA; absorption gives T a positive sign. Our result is 3.9 AA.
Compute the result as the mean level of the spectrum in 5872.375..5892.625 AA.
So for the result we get 7.26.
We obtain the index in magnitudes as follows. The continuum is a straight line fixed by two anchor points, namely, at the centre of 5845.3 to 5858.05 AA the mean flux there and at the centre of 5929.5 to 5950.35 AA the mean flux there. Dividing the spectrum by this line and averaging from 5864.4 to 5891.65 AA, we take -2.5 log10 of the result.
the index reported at 0.117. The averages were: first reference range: 8.41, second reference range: 8.24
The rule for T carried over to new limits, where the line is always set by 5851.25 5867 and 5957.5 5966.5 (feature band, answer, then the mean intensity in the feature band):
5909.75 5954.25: -0.75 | 8.24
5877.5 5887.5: 0.73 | 7.51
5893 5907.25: 1.96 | 6.98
